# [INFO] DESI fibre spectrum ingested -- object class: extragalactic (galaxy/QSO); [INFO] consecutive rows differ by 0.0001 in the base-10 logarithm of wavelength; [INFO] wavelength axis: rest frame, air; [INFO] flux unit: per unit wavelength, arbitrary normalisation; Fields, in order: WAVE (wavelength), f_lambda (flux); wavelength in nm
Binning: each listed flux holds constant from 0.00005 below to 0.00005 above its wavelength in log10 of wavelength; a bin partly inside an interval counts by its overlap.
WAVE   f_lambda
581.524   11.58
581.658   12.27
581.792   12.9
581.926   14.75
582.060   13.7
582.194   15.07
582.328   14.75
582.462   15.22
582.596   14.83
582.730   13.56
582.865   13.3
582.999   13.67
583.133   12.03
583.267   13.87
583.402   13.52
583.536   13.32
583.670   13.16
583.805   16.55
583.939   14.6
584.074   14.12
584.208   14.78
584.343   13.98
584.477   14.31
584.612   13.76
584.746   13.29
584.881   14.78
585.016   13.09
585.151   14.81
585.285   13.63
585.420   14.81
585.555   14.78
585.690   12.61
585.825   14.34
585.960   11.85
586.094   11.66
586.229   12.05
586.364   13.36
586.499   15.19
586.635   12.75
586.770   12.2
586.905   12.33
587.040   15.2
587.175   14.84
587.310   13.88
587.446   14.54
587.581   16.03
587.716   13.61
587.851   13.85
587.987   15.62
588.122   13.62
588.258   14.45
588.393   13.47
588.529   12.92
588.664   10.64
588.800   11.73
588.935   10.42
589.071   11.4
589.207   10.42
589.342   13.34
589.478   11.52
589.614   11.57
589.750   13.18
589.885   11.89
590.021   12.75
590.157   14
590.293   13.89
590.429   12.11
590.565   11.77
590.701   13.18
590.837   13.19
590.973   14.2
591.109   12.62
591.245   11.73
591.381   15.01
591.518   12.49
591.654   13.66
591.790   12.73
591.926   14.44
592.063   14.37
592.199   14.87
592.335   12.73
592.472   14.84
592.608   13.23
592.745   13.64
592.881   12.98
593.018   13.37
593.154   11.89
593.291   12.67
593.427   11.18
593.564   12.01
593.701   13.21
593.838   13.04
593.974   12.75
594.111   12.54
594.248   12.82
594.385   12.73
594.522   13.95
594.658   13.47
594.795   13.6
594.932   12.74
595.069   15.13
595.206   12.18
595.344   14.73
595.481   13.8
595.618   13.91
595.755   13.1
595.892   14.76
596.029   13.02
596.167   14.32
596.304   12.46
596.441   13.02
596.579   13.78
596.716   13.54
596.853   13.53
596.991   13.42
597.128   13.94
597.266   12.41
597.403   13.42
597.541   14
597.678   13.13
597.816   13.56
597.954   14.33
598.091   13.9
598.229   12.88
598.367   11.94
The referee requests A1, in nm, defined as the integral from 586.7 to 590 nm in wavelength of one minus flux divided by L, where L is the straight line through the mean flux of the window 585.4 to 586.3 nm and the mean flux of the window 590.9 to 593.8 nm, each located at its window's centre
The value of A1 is 0.03 nm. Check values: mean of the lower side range 13.1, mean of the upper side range 13.2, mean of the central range 13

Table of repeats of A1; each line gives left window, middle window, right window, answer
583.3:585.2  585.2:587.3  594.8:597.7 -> 0.085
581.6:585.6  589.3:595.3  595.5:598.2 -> 0.280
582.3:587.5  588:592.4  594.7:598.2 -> 0.273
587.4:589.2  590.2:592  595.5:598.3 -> 0.013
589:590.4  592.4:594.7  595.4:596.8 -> 0.027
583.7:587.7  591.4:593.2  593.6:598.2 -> 0.010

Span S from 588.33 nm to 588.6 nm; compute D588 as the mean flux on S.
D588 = 13.2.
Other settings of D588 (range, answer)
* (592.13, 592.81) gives 13.9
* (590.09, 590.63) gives 12.9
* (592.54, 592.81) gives 13.4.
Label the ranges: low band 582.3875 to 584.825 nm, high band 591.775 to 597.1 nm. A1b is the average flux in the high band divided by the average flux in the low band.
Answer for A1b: 0.95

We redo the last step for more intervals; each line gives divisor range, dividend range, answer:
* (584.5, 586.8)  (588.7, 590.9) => 0.91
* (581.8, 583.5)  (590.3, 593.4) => 0.95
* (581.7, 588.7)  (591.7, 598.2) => 0.97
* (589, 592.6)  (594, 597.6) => 1.04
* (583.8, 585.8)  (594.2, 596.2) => 0.96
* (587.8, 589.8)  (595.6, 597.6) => 1.08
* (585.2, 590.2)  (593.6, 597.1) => 1.02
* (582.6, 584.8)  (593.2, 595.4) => 0.94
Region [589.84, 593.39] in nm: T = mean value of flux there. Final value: 13.2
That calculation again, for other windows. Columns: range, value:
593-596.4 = 13.2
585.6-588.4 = 13.7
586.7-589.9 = 13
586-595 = 13.1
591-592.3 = 13.6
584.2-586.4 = 13.6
